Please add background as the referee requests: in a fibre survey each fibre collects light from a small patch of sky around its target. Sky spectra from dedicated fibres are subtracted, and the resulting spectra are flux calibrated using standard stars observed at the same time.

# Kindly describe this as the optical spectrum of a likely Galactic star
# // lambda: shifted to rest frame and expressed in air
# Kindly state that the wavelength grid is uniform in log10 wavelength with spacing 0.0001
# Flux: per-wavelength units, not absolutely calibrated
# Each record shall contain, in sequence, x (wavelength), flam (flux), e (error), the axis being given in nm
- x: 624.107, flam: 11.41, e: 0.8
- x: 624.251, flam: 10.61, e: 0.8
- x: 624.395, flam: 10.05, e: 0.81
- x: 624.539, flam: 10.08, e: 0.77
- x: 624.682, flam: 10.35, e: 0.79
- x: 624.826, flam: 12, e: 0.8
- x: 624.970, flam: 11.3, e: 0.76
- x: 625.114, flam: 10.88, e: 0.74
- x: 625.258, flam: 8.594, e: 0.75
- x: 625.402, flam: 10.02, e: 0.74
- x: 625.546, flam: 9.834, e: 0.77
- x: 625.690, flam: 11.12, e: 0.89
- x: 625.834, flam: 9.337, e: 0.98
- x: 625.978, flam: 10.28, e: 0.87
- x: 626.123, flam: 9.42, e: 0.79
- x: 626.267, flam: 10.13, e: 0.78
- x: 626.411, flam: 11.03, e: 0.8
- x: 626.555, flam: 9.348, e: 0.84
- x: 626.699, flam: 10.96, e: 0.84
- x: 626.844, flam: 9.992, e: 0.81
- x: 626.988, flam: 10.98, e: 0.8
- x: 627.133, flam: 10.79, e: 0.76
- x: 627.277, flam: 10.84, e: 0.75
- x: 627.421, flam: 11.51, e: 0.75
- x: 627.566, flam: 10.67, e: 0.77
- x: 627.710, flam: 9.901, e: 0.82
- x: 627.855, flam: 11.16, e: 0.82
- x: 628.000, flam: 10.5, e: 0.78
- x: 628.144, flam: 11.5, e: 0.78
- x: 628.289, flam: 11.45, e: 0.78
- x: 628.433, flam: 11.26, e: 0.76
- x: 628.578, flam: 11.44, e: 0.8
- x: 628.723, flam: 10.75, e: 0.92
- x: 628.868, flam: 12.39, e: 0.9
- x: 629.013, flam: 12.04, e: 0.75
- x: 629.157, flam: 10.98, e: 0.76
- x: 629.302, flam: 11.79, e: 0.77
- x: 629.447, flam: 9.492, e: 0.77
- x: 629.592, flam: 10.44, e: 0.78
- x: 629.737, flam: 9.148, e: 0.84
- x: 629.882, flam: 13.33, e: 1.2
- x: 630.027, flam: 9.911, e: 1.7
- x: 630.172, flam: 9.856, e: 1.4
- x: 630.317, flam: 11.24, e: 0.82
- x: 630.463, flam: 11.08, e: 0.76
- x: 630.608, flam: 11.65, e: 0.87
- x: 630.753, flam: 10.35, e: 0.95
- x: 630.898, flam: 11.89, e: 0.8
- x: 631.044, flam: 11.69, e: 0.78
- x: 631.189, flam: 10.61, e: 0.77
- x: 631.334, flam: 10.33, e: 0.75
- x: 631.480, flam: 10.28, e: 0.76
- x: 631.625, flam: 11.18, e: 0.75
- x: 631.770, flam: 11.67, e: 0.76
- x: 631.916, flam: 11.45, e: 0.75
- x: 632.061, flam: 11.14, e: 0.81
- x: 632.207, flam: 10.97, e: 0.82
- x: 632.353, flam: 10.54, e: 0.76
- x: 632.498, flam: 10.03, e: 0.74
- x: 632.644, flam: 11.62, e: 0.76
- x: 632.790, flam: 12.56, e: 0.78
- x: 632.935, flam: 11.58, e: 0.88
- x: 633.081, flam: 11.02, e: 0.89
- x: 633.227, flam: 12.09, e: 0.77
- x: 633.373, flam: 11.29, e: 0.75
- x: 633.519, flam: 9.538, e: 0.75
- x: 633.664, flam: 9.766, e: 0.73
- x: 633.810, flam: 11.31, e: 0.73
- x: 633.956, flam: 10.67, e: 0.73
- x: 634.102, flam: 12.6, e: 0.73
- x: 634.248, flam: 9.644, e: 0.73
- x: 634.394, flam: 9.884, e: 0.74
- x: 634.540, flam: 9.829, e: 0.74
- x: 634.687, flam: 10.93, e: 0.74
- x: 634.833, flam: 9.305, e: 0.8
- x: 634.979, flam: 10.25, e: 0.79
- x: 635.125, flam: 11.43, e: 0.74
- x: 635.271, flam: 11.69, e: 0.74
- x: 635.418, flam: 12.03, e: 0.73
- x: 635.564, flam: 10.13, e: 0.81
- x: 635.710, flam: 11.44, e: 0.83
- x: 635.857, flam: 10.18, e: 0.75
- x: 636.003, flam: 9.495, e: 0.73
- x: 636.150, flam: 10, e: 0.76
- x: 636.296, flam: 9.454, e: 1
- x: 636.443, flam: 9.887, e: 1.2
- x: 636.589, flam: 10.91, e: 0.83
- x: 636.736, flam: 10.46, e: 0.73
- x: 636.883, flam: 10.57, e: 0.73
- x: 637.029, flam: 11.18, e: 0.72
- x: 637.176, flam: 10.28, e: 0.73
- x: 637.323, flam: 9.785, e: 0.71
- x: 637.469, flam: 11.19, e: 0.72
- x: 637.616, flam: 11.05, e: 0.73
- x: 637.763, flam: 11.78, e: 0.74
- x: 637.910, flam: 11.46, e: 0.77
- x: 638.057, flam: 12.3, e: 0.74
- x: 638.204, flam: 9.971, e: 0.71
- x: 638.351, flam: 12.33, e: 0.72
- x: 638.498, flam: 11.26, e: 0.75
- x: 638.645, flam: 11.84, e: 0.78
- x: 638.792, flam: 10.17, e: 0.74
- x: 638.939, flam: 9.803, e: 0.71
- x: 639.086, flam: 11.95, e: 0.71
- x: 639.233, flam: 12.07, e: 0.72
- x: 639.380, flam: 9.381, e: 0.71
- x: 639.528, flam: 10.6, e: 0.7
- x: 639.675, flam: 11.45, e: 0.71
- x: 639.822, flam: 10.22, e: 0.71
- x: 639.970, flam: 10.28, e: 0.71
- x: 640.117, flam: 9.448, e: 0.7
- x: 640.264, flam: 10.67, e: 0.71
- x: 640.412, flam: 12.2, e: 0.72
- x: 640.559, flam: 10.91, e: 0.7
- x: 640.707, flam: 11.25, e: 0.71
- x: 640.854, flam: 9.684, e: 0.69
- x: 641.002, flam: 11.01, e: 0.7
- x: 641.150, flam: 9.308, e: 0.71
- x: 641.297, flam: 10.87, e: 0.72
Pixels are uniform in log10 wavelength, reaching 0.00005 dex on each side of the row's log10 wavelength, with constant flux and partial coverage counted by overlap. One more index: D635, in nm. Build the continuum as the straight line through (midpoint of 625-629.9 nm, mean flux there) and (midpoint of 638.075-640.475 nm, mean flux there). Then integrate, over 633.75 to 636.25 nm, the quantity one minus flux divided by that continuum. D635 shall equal 0.04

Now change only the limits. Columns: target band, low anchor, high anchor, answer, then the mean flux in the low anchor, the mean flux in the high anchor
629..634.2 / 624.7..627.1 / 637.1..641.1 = -0.22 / 10.3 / 10.9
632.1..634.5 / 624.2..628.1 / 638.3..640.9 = -0.06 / 10.4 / 10.9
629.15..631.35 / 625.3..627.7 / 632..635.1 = -0.06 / 10.4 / 10.8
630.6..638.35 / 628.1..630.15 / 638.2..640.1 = 0.09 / 11.1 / 10.9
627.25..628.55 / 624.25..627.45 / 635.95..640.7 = -0.07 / 10.4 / 10.8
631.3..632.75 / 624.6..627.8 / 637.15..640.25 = -0.04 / 10.4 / 10.9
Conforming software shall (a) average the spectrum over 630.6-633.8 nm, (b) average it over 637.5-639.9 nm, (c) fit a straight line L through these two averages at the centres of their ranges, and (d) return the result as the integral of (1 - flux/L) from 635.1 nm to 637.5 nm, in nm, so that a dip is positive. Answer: 0.11 nm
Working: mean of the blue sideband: 11.1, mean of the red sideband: 11.1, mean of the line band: 10.6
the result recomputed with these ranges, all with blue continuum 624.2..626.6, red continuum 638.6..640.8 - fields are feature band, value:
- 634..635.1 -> 0.021 nm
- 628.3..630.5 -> -0.128 nm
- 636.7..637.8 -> -0.006 nm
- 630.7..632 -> -0.071 nm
